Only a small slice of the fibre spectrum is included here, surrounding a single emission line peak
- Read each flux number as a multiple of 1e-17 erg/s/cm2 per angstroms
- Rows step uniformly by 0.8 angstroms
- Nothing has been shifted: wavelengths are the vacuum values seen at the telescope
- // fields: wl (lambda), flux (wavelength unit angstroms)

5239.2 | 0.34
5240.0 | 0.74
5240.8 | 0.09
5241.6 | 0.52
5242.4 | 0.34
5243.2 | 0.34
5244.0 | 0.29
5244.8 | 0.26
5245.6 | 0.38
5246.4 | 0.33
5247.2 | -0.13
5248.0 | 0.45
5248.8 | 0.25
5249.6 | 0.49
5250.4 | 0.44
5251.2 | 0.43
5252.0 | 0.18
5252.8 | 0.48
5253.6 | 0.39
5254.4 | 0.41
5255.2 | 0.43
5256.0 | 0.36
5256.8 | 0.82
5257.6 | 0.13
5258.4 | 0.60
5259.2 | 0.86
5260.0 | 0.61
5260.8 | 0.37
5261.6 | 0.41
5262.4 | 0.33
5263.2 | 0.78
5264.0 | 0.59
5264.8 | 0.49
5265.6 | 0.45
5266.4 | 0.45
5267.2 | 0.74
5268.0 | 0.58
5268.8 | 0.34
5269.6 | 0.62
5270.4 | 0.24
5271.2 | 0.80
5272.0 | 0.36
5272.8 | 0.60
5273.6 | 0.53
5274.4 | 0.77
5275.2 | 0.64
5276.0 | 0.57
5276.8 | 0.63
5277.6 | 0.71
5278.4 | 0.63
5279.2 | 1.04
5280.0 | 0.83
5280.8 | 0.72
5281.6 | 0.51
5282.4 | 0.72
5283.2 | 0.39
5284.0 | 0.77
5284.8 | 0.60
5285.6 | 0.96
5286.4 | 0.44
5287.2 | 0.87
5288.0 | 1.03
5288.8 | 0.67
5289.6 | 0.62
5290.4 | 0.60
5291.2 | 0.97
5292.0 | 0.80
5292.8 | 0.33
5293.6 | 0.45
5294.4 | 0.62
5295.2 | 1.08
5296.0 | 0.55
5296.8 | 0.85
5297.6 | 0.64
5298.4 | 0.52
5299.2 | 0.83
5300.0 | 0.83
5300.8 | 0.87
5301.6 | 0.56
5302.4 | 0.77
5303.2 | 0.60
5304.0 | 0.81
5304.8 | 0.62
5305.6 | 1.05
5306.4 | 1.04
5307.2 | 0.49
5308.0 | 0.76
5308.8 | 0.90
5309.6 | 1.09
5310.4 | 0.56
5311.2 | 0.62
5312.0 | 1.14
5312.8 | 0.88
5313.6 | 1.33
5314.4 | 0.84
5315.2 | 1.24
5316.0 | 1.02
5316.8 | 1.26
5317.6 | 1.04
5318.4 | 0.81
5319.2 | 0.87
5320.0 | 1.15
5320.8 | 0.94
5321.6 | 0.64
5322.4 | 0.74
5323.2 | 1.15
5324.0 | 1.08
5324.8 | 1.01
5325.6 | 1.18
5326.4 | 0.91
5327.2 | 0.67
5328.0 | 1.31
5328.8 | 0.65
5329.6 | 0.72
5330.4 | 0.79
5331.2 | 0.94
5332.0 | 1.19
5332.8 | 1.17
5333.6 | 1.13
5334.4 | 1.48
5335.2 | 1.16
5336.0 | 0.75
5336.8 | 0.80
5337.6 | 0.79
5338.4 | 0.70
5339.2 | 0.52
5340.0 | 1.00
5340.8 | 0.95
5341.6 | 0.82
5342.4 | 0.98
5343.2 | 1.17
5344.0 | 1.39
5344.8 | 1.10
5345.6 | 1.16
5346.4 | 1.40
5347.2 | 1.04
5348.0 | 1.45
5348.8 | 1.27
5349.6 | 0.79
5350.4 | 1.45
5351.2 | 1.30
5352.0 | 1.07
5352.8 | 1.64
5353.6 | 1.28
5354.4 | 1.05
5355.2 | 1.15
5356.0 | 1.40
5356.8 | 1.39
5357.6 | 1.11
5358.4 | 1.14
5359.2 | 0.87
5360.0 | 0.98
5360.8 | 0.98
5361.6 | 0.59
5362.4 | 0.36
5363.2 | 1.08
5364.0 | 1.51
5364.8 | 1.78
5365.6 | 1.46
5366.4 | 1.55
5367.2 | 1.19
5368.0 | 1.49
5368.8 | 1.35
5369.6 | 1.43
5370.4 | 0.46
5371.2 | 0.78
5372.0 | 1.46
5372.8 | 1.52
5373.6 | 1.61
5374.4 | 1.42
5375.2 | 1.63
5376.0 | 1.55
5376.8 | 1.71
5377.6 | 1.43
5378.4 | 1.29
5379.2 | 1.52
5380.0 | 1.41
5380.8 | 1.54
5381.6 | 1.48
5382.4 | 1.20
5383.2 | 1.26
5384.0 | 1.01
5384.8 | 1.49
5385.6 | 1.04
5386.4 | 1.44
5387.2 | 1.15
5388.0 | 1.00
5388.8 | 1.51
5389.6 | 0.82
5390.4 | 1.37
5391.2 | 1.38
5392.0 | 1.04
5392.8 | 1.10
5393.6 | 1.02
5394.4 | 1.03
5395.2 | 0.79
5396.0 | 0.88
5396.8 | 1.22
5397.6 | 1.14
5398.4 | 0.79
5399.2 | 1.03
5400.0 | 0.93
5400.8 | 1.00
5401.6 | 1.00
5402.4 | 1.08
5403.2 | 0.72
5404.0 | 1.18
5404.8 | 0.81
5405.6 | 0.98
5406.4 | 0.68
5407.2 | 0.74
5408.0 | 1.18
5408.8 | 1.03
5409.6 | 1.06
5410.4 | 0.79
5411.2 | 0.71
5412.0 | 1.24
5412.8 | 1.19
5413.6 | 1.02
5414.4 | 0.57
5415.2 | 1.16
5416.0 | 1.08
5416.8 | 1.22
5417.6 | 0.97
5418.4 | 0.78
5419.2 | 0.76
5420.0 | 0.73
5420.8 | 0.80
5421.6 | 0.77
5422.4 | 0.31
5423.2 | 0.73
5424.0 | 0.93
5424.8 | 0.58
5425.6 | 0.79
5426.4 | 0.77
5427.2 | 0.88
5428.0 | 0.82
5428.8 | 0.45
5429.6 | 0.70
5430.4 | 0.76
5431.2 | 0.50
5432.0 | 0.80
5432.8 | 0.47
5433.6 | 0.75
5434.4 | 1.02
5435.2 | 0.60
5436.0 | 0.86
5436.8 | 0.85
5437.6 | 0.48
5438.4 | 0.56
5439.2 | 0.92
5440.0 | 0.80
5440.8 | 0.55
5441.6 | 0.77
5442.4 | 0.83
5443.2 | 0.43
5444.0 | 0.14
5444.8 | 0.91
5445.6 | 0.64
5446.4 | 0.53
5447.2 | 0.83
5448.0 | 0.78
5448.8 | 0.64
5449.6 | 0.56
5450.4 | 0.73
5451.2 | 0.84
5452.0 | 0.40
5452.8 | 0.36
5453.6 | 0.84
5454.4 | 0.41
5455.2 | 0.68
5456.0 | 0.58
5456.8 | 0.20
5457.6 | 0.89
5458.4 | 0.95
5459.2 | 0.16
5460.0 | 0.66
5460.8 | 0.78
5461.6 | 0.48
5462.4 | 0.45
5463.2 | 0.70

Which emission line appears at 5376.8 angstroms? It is C IV 1549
